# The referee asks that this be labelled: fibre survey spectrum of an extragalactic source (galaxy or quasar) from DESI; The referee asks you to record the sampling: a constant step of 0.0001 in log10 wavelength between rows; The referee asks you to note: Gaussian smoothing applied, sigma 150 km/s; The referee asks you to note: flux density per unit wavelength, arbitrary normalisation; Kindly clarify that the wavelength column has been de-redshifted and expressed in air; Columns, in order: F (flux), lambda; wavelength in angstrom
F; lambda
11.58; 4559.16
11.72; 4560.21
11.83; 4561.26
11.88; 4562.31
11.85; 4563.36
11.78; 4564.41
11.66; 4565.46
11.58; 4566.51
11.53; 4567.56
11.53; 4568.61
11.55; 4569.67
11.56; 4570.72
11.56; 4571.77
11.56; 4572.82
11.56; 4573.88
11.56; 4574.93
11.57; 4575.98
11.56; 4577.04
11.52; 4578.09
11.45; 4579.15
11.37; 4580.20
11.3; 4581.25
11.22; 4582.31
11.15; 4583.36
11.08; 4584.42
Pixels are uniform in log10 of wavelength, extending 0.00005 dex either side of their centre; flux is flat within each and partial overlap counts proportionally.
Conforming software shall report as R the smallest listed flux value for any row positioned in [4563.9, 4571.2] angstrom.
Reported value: 11.53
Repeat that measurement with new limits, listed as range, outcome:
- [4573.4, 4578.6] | 11.52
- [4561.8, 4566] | 11.66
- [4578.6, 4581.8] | 11.3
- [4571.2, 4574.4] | 11.56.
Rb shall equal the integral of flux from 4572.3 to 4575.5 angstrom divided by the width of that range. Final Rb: 11.6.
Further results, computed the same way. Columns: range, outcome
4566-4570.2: 11.5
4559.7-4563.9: 11.8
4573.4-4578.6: 11.6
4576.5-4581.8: 11.4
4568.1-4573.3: 11.6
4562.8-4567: 11.7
